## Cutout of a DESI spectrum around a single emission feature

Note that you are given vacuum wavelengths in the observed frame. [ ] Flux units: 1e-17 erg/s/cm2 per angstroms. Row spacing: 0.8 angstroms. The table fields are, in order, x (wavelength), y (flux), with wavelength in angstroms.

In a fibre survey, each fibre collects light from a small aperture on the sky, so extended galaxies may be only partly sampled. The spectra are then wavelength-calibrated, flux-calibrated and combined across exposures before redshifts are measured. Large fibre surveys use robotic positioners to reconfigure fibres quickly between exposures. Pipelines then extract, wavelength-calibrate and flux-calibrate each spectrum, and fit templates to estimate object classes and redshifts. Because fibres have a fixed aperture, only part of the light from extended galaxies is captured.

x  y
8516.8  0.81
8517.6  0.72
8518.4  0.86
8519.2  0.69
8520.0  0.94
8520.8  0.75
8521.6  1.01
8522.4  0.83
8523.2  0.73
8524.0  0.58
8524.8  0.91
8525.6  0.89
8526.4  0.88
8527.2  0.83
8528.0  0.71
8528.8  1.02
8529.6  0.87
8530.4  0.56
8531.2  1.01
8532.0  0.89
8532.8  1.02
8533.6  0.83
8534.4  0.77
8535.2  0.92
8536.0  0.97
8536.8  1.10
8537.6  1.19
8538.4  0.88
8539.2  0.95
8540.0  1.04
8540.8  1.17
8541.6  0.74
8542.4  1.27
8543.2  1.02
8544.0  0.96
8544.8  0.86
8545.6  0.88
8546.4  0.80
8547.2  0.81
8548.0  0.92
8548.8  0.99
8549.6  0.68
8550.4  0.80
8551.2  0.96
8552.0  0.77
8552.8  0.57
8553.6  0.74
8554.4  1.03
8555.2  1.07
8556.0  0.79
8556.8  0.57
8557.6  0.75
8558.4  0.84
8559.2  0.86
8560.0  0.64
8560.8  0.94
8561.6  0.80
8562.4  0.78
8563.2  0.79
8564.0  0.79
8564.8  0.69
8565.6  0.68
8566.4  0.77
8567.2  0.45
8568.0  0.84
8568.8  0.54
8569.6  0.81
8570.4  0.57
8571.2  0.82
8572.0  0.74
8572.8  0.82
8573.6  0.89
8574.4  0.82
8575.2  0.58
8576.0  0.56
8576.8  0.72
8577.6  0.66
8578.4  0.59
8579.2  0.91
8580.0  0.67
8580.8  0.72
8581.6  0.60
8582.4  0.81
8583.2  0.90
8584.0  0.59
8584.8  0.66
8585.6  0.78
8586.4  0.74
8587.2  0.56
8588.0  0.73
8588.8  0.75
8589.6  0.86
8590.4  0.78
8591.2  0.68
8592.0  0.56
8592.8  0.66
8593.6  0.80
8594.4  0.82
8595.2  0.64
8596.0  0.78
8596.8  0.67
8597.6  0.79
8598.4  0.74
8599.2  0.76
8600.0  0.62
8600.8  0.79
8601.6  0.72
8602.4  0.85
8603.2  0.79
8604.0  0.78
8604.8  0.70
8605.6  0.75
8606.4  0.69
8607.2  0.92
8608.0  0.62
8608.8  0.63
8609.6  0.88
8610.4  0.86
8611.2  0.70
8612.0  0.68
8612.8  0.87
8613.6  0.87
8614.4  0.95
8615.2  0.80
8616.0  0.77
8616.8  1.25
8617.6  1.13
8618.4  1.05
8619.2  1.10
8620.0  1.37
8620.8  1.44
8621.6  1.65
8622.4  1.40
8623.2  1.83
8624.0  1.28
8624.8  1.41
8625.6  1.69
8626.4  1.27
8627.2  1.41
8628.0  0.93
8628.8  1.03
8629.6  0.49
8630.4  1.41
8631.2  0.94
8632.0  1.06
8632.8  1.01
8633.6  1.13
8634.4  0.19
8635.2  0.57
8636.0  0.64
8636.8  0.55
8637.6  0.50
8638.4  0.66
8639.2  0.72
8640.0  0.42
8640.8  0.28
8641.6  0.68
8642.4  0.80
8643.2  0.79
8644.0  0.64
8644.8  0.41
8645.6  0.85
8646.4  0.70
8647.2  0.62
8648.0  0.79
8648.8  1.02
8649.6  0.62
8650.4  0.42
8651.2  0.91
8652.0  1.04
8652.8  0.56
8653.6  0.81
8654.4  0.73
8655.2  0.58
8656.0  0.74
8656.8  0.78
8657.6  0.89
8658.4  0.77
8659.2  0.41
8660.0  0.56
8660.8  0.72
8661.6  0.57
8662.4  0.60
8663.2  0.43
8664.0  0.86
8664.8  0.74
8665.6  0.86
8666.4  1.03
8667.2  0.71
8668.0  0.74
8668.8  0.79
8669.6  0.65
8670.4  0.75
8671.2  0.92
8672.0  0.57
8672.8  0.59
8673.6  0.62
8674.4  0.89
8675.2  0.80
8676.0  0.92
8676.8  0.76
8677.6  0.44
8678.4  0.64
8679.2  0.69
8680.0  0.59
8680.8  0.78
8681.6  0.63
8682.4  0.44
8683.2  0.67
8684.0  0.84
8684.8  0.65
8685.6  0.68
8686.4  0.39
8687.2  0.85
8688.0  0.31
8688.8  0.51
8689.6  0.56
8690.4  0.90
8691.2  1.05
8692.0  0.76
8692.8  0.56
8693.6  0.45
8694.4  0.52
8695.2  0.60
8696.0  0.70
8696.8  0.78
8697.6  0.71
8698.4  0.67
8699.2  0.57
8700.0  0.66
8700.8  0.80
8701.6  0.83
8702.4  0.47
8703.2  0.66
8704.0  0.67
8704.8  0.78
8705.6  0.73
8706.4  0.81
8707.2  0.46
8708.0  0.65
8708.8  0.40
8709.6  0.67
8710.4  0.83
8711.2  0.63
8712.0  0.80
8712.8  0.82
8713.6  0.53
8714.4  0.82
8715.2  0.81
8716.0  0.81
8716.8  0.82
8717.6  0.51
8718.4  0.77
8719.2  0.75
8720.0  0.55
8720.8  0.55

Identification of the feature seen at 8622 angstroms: [O III] 5007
